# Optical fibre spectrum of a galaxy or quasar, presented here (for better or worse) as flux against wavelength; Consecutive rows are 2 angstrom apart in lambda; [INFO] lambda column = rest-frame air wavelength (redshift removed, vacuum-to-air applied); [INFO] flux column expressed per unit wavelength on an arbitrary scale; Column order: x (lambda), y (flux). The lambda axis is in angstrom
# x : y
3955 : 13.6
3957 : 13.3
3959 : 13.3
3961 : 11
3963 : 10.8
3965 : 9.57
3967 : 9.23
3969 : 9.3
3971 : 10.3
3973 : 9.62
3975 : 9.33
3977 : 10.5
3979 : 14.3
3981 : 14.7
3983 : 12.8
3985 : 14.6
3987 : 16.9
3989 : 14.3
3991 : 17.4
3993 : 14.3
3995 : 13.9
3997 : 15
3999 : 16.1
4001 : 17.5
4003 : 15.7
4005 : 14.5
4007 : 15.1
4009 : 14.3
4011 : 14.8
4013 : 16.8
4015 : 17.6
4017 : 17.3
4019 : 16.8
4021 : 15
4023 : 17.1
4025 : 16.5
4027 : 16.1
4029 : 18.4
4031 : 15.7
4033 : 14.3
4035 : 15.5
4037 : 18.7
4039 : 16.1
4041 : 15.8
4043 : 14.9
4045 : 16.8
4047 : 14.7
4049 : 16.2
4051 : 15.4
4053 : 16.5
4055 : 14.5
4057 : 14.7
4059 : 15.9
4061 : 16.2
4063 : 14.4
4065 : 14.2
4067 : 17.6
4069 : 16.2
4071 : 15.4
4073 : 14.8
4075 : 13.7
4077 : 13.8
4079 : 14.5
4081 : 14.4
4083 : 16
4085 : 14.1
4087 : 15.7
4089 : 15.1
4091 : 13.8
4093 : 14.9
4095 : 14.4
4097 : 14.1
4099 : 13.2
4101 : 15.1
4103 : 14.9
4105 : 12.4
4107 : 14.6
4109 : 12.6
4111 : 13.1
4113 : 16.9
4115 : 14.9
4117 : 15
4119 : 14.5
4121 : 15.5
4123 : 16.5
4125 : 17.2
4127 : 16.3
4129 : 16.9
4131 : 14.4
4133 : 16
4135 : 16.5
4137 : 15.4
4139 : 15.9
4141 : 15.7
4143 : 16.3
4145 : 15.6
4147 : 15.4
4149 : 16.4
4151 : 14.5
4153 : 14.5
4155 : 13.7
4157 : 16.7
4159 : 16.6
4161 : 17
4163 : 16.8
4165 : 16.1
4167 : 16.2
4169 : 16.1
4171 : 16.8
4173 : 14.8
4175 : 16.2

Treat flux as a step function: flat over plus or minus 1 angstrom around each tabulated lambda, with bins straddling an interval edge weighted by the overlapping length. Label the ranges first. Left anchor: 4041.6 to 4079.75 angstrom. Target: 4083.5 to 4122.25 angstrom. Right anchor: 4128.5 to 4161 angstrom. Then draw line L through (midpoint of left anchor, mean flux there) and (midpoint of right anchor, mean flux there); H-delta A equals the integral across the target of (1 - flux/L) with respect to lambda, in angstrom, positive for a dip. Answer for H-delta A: 2.5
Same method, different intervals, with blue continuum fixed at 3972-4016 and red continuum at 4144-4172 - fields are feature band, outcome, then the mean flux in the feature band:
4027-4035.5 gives -0.7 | 16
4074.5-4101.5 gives 1.5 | 14.5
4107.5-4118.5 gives 0.7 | 14.5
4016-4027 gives -1.3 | 16.5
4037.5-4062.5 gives -1.1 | 15.7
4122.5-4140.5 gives -0.5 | 16.1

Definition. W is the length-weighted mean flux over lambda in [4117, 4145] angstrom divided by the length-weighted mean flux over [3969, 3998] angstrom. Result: 1.20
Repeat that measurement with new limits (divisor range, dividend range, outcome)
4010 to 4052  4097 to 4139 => 0.93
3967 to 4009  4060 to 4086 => 1.10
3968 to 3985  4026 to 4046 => 1.41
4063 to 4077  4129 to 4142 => 1.04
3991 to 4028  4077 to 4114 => 0.91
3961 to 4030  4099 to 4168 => 1.08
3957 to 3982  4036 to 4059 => 1.43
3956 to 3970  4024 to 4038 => 1.51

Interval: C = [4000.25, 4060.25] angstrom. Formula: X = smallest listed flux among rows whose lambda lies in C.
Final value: 14.3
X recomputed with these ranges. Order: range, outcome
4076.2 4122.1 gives 12.4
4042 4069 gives 14.2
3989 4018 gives 13.9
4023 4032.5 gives 15.7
